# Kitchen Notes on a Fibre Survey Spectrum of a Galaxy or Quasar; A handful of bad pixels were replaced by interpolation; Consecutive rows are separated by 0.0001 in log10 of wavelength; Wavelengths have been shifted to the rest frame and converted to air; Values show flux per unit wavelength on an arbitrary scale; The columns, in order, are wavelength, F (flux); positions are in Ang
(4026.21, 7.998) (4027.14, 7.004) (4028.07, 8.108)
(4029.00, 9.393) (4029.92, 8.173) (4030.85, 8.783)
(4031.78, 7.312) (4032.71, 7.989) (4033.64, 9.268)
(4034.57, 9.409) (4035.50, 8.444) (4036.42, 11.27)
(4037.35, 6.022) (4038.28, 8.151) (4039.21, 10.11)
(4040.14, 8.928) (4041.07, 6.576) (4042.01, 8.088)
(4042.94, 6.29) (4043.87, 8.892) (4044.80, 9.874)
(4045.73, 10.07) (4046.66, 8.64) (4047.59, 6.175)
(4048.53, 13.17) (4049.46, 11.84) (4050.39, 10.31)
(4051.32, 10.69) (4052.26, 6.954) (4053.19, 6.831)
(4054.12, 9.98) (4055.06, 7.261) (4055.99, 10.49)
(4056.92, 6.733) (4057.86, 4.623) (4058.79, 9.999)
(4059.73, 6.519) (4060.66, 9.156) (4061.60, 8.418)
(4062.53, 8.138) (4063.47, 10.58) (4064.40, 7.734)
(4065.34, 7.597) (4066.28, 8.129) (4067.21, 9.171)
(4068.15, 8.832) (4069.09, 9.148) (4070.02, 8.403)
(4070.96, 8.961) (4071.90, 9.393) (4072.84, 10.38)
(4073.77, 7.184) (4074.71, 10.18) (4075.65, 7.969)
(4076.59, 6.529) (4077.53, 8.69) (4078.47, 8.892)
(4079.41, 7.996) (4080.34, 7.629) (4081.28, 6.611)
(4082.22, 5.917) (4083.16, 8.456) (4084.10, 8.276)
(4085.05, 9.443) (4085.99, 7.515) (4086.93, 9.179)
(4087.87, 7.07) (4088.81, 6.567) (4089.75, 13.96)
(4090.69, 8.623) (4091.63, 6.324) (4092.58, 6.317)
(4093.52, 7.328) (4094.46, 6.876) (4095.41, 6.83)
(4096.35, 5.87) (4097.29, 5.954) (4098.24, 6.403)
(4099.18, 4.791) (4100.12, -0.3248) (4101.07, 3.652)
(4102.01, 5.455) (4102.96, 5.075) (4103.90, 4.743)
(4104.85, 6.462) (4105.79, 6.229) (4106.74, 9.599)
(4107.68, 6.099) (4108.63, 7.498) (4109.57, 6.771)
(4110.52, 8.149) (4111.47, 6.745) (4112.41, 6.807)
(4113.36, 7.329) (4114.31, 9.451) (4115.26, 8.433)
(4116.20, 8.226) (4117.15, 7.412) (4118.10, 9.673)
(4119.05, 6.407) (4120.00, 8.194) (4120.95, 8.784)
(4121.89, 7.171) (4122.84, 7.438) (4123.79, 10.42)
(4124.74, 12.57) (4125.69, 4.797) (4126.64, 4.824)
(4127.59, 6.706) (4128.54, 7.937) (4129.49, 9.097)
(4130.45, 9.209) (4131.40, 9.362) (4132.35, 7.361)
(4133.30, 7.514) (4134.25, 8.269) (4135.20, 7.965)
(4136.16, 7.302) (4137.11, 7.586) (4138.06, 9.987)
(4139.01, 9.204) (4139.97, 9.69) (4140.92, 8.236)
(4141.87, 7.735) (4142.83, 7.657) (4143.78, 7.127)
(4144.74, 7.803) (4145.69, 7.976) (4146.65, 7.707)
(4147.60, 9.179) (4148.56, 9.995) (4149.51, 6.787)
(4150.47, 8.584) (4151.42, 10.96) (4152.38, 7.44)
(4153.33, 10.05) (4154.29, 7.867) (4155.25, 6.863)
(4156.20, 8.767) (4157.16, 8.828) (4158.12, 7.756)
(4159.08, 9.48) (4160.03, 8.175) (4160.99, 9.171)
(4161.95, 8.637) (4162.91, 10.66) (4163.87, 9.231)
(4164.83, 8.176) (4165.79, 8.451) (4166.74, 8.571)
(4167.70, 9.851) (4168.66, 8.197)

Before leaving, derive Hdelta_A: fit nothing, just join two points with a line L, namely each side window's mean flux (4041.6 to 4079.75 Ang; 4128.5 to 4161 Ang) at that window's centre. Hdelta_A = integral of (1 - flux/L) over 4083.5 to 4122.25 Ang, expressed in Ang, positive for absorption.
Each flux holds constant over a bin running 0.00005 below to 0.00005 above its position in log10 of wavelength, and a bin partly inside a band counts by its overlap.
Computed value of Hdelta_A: 6.47 Ang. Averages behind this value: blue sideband 8.66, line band 7.11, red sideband 8.41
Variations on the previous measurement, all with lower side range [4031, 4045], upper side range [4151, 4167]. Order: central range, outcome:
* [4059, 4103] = 4.6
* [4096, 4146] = 7.4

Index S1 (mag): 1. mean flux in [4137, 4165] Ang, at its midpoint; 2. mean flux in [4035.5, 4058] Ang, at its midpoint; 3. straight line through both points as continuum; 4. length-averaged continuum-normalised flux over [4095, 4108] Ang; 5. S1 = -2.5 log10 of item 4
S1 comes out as 0.50 mag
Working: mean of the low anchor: 8.72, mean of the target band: 5.48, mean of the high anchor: 8.59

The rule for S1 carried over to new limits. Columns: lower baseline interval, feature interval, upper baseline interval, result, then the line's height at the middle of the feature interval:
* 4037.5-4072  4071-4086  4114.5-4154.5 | 0.038 mag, 8.53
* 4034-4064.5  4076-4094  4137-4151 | 0.080 mag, 8.58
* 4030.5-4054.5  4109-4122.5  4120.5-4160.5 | 0.081 mag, 8.43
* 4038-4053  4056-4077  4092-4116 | -0.047 mag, 8.06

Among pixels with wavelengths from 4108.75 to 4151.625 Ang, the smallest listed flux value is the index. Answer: 4.797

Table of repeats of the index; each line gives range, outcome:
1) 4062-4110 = -0.3248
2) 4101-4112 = 3.652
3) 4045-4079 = 4.623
